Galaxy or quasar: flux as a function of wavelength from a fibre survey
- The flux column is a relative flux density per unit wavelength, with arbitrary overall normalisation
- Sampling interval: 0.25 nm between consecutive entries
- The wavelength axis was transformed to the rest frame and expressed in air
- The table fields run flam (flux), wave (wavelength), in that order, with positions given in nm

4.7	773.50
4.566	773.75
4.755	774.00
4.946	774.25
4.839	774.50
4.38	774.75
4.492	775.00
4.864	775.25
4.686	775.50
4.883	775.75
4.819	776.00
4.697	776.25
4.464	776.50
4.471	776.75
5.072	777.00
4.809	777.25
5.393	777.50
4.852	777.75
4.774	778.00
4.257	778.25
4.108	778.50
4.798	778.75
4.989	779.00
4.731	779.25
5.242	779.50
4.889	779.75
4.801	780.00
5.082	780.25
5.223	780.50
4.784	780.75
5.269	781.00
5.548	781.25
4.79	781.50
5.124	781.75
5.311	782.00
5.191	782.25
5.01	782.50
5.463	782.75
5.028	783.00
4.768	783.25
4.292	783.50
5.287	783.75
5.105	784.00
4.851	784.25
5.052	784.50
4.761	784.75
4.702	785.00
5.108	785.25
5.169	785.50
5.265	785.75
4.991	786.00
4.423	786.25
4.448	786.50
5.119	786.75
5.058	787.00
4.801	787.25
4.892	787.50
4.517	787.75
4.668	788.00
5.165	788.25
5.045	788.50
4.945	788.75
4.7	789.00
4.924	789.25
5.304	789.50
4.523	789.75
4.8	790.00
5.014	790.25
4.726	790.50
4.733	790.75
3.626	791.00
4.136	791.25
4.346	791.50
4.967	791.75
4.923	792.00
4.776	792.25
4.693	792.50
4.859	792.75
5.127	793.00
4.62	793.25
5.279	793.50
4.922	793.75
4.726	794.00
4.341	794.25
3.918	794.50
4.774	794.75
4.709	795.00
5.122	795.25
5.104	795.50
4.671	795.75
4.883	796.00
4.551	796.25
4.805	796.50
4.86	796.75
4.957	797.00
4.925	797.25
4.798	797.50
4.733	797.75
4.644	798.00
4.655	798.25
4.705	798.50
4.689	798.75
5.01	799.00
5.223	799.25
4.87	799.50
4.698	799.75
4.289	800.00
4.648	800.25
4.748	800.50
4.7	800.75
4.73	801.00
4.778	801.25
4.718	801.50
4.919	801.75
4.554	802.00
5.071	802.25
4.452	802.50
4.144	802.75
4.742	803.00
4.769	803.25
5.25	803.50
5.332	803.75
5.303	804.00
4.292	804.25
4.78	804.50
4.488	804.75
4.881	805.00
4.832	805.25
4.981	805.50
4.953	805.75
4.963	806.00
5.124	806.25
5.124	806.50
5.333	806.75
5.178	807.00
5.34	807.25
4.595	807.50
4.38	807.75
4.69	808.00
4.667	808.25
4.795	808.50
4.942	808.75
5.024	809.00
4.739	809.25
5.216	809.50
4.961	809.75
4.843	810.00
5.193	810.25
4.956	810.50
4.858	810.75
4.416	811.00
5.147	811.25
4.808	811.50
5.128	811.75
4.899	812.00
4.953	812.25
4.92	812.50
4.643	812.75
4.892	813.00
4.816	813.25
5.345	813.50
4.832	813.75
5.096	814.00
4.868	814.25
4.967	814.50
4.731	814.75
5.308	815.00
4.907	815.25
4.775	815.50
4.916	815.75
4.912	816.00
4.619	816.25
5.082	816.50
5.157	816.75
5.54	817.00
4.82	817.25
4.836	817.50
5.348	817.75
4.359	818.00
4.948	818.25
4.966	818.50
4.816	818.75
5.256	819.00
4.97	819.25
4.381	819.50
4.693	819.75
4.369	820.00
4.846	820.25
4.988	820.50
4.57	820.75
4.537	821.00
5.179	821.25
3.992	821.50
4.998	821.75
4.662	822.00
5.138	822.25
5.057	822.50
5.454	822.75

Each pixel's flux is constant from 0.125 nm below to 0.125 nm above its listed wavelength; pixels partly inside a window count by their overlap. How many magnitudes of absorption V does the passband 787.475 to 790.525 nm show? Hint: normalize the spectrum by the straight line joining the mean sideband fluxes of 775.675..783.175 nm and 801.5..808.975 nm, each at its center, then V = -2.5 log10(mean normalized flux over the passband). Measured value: 0.01 mag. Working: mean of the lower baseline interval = 4.93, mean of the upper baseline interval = 4.86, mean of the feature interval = 4.87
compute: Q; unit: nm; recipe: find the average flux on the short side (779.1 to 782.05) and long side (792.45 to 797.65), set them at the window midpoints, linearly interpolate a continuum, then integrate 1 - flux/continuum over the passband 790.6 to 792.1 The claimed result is 0.126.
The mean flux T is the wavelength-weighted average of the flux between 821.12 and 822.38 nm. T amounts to 4.79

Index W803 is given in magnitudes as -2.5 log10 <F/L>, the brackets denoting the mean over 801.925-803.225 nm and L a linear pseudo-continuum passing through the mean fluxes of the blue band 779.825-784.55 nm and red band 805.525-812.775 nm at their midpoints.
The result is 0.08 mag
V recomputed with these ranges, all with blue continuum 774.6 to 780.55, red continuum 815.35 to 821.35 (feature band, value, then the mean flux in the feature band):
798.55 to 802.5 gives 0.014 mag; 4.76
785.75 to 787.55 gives -0.011 mag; 4.85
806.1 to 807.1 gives -0.074 mag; 5.18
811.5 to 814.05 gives -0.019 mag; 4.94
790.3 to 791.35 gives 0.106 mag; 4.36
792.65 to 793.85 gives -0.034 mag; 4.96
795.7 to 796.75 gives 0.016 mag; 4.75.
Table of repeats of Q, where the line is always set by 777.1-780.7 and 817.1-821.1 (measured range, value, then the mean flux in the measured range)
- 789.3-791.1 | 0.052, 4.7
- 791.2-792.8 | 0.049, 4.69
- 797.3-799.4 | 0.007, 4.81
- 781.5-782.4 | -0.055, 5.14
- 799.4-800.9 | 0.052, 4.66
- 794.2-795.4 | 0.058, 4.6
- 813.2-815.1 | -0.076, 5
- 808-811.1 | -0.043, 4.88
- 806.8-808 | -0.017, 4.88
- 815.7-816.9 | -0.037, 4.95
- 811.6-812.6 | -0.034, 4.97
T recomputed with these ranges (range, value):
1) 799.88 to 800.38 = 4.47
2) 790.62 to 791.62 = 4.21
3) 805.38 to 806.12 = 4.97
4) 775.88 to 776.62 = 4.66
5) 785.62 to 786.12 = 5.13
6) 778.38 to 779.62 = 4.77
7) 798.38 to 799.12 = 4.8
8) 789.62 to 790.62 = 4.77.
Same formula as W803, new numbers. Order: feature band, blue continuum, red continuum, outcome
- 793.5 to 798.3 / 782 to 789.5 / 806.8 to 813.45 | 0.036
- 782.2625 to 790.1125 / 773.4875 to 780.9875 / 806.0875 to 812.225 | -0.019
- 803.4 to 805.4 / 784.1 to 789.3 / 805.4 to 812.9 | 0.006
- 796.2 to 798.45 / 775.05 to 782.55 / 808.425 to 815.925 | 0.031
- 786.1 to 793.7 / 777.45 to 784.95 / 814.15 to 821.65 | 0.035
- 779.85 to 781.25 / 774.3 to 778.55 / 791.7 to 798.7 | -0.077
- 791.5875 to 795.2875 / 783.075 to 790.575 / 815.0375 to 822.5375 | 0.024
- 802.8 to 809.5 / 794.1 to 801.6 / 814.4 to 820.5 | -0.021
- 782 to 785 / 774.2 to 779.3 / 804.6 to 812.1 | -0.049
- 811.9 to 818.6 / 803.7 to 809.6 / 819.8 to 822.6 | -0.028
